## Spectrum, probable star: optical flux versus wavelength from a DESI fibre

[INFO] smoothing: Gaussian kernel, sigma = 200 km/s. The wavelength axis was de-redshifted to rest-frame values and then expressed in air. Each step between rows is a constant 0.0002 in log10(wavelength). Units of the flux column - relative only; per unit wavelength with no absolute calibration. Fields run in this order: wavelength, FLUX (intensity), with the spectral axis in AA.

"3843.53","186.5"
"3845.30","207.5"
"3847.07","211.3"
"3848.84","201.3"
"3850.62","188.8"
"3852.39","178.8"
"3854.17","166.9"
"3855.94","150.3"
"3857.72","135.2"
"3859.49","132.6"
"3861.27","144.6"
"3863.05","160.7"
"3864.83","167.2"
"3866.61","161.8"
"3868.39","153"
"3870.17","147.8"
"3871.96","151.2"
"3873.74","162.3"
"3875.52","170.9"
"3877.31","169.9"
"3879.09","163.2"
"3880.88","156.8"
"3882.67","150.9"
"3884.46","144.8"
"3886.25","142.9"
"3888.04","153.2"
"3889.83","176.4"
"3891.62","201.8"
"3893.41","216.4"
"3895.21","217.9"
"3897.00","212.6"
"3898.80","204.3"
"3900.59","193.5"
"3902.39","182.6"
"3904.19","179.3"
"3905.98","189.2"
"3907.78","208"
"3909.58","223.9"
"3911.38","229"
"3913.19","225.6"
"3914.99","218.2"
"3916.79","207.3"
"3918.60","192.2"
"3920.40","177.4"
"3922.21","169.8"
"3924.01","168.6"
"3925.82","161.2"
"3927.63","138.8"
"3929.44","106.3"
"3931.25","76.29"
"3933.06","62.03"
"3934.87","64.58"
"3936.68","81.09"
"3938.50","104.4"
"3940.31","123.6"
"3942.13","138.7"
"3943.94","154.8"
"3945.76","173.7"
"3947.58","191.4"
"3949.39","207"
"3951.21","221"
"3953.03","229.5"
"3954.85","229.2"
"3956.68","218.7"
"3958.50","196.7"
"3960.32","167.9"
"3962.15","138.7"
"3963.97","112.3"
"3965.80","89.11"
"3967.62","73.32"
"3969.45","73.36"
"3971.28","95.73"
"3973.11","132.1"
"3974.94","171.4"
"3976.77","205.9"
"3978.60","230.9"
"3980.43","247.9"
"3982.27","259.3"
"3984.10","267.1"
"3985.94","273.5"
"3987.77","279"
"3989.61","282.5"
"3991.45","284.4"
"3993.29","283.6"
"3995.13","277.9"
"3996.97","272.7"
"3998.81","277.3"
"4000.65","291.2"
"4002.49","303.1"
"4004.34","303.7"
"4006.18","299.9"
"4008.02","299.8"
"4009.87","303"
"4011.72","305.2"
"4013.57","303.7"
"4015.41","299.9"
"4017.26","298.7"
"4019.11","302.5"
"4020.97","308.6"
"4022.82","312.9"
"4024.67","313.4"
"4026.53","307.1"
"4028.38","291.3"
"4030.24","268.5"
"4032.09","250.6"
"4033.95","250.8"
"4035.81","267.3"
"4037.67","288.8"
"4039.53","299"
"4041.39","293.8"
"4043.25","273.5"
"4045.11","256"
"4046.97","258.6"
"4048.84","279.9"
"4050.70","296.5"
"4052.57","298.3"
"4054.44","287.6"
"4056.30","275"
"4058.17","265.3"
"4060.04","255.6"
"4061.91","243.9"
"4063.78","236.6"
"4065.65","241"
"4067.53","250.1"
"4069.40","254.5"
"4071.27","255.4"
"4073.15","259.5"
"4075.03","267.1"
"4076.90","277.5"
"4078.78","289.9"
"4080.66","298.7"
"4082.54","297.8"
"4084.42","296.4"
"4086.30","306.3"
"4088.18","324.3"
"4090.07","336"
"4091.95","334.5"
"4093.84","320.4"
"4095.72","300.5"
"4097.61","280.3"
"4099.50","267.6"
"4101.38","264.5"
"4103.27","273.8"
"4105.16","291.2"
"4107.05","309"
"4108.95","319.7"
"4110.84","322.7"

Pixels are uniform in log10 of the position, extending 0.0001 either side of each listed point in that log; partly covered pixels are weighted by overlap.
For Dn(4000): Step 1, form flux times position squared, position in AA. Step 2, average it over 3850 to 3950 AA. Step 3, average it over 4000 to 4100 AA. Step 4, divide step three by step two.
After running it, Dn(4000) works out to 1.87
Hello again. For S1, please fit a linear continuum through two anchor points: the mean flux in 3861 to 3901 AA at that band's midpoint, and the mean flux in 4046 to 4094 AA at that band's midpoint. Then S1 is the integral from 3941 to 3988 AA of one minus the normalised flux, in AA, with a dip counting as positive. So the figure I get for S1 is 8.02 AA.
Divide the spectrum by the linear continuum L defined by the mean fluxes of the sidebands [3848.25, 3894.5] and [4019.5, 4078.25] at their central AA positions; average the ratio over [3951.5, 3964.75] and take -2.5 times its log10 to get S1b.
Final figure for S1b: 0.16 mag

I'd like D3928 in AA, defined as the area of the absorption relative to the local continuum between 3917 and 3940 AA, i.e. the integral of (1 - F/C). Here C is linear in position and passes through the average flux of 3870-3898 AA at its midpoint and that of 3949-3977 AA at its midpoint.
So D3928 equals 5.2 AA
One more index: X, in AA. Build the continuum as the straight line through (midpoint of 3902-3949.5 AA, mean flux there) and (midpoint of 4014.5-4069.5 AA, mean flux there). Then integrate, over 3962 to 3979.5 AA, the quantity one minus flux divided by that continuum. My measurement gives 6.35 AA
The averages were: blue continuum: 160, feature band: 132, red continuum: 278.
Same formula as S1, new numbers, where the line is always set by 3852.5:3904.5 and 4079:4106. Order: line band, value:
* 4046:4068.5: 0.9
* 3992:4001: -1.5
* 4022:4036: -1.2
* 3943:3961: 1.2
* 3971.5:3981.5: 1.6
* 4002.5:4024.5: -4.7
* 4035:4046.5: -0.5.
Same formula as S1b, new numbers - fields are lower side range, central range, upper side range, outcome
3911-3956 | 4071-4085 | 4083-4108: 0.017 mag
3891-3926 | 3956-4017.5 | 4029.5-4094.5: 0.044 mag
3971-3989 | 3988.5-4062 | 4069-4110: -0.147 mag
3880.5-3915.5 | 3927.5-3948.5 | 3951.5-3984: 0.465 mag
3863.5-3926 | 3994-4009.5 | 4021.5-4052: -0.133 mag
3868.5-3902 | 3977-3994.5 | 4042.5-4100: -0.148 mag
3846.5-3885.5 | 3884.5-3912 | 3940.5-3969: -0.183 mag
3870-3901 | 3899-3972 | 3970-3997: 0.254 mag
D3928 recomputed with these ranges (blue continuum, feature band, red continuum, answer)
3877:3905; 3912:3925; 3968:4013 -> 0.2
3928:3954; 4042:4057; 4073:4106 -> -1.5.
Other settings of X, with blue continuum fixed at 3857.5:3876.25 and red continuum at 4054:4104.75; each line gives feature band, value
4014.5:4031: -3.6 AA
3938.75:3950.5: 2.2 AA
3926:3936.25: 5.2 AA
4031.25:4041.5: -0.8 AA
